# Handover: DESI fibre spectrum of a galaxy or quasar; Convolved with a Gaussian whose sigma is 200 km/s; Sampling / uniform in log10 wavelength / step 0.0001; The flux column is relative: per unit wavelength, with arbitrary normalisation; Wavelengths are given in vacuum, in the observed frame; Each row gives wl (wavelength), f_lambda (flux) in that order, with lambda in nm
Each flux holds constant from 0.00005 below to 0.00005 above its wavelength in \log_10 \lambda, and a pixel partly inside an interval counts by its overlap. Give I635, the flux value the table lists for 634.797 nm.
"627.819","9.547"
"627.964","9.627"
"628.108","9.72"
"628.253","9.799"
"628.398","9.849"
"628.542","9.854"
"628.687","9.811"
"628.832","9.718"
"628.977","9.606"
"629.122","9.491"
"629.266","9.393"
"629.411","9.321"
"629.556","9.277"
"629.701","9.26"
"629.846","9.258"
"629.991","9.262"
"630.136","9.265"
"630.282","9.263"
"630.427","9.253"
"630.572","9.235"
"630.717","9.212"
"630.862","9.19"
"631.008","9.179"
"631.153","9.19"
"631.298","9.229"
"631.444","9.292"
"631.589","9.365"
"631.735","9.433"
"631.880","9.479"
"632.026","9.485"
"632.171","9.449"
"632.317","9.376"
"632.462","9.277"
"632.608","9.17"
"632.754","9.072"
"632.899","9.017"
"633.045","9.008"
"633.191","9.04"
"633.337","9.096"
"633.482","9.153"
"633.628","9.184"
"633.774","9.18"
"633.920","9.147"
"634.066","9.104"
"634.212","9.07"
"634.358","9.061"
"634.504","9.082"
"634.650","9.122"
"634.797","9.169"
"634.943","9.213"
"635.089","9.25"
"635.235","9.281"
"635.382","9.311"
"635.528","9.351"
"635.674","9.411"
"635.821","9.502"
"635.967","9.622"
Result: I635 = 9.169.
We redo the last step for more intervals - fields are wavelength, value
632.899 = 9.017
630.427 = 9.253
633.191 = 9.04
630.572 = 9.235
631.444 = 9.292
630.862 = 9.19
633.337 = 9.096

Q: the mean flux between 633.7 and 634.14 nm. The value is 9.14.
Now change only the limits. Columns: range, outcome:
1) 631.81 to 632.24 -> 9.47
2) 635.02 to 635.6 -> 9.3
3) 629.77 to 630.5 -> 9.25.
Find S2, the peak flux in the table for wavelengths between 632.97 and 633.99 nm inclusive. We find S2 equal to 9.184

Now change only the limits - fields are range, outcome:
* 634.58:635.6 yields 9.351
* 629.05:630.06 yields 9.491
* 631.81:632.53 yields 9.485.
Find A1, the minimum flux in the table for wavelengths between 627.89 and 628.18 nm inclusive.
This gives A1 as 9.627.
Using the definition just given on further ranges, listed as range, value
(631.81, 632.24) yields 9.449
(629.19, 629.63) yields 9.277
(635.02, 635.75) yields 9.25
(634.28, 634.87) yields 9.061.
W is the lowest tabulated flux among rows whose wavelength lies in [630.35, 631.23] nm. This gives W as 9.179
